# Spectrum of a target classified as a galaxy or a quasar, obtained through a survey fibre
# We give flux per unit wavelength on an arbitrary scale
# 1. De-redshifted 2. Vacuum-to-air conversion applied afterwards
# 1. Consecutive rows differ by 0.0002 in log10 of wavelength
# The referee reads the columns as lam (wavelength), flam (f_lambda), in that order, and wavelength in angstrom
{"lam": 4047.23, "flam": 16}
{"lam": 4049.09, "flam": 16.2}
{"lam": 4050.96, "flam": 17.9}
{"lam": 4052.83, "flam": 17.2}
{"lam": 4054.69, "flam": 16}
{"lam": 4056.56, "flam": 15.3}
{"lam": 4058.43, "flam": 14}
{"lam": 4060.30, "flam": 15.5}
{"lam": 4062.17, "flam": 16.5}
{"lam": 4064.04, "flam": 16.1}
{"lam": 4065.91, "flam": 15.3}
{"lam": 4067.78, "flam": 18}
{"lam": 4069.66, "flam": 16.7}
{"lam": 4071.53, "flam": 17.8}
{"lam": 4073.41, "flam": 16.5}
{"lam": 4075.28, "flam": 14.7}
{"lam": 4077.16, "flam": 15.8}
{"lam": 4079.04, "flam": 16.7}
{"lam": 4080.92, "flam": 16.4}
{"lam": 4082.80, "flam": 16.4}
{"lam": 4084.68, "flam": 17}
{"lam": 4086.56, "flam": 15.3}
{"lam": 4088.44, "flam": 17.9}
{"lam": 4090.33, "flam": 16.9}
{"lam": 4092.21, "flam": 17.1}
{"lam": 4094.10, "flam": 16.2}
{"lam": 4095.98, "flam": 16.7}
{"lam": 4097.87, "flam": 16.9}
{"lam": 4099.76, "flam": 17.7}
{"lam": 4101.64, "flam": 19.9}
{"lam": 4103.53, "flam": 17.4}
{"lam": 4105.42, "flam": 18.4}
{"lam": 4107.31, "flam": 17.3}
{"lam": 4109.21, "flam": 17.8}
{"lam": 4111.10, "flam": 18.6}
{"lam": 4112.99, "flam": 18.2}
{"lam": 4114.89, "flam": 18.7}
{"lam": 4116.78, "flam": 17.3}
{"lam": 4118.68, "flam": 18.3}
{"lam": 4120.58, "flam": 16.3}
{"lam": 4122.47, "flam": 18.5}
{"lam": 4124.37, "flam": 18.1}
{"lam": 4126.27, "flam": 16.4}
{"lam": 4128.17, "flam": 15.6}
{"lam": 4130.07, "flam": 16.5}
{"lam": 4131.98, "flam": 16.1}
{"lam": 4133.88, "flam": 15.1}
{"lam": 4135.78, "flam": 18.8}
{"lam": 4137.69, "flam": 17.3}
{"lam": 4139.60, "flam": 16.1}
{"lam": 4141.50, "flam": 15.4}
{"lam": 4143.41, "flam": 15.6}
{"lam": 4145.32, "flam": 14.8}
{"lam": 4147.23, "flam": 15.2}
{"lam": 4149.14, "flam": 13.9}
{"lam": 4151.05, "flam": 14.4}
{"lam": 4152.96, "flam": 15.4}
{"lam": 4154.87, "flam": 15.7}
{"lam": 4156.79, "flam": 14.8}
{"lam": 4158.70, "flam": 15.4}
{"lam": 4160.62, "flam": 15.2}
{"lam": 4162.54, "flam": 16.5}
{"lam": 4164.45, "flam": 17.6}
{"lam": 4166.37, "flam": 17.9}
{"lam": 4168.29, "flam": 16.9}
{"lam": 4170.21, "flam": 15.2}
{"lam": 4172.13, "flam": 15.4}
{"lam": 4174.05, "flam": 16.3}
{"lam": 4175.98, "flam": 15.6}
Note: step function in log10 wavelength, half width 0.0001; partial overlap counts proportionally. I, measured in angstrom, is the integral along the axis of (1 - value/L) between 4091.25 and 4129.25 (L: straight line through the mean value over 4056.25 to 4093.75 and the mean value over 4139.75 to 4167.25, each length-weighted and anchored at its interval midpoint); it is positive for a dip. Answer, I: -3.8 angstrom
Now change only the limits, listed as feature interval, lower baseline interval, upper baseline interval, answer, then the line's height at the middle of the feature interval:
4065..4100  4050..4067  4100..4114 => 0.96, 17.1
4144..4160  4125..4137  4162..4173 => 1.53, 16.6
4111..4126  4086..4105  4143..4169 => -1.11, 16.7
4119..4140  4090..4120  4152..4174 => 0.16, 17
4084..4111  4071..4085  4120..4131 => -1.27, 16.6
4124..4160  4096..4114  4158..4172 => 2.53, 17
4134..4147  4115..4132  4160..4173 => 0.52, 16.9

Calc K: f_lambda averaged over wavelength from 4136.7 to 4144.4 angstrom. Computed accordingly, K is 16.1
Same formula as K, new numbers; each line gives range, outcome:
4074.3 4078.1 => 15.3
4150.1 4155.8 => 15.2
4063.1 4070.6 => 16.5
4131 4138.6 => 16.8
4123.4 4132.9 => 16.5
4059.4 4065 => 16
